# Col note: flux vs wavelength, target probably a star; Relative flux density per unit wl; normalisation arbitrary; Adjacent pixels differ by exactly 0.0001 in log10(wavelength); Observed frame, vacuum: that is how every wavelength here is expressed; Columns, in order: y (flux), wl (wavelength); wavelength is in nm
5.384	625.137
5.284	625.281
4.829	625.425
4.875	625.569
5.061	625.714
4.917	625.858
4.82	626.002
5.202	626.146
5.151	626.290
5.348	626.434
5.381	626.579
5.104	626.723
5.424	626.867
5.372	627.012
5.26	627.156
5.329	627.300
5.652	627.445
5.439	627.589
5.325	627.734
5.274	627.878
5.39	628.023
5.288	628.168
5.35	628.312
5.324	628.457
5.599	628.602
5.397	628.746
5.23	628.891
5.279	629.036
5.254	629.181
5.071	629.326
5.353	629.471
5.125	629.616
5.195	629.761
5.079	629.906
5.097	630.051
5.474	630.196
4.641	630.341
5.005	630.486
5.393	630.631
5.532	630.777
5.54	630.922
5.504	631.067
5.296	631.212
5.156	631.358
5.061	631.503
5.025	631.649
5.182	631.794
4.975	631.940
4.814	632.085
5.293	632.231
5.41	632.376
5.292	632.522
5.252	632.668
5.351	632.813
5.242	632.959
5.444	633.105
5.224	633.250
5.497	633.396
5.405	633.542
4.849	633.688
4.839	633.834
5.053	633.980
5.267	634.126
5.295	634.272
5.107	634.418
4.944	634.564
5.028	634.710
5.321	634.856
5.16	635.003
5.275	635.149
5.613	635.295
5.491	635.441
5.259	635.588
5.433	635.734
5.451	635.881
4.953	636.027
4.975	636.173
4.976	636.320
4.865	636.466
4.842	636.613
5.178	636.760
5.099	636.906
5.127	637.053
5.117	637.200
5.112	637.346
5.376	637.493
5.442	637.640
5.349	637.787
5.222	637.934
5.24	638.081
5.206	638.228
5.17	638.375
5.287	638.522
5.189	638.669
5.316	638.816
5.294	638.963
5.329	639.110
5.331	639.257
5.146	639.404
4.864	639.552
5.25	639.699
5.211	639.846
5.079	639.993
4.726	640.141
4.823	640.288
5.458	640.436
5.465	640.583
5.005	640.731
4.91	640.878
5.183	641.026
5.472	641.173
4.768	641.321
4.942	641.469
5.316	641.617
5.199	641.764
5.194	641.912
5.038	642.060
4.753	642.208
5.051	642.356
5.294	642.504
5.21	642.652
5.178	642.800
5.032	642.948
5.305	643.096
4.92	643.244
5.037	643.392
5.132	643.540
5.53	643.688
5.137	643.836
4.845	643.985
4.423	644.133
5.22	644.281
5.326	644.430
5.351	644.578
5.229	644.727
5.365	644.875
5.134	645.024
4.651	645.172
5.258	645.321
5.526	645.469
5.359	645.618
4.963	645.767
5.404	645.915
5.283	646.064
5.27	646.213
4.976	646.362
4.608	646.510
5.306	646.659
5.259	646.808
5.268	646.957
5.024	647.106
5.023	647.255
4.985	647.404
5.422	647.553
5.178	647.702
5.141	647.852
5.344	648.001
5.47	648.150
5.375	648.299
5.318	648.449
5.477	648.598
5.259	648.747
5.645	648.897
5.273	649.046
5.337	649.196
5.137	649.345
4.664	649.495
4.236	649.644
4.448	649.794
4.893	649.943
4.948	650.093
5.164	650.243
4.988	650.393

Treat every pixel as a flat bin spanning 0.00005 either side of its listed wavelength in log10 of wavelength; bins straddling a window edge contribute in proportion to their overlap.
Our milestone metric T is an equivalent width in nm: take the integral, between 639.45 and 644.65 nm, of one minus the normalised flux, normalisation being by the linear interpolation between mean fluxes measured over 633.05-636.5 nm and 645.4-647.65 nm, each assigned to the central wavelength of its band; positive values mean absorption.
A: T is 0.08 nm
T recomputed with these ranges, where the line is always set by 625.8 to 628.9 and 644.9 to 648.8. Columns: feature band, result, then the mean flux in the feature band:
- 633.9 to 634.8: 0.03 nm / 5.12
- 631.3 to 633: 0.04 nm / 5.17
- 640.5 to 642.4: 0.05 nm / 5.1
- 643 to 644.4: 0.04 nm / 5.07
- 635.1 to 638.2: 0.03 nm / 5.21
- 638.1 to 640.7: 0.03 nm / 5.18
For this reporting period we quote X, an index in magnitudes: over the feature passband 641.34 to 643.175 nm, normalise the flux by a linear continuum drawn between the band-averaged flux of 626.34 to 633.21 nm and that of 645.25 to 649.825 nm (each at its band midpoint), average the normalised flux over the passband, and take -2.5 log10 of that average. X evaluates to 0.019 mag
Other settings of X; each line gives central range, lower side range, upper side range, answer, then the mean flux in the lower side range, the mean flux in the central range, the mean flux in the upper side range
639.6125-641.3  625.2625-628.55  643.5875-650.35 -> 0.01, 5.24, 5.13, 5.14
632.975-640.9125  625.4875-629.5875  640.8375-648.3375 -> 0.00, 5.26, 5.18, 5.15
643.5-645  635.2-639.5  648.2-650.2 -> 0.00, 5.22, 5.15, 5.08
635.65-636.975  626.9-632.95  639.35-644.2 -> 0.02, 5.27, 5.09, 5.09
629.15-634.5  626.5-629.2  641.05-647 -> 0.02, 5.35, 5.2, 5.14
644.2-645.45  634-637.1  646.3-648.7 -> 0.00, 5.17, 5.2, 5.2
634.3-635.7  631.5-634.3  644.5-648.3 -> -0.01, 5.19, 5.25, 5.2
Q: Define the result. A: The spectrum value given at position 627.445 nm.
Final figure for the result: 5.652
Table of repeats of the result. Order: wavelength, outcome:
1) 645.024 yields 5.134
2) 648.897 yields 5.645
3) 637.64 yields 5.442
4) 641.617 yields 5.316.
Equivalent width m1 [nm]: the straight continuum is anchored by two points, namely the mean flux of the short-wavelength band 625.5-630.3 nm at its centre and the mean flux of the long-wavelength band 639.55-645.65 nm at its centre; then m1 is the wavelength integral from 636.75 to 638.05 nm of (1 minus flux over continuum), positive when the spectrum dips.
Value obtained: -0.01 nm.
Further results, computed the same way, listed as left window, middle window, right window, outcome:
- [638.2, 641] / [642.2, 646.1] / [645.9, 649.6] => 0.03 nm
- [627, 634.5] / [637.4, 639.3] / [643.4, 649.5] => -0.02 nm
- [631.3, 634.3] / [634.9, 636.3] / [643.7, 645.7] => -0.03 nm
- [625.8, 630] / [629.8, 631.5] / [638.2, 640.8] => 0.00 nm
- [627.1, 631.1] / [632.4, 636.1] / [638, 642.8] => -0.01 nm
